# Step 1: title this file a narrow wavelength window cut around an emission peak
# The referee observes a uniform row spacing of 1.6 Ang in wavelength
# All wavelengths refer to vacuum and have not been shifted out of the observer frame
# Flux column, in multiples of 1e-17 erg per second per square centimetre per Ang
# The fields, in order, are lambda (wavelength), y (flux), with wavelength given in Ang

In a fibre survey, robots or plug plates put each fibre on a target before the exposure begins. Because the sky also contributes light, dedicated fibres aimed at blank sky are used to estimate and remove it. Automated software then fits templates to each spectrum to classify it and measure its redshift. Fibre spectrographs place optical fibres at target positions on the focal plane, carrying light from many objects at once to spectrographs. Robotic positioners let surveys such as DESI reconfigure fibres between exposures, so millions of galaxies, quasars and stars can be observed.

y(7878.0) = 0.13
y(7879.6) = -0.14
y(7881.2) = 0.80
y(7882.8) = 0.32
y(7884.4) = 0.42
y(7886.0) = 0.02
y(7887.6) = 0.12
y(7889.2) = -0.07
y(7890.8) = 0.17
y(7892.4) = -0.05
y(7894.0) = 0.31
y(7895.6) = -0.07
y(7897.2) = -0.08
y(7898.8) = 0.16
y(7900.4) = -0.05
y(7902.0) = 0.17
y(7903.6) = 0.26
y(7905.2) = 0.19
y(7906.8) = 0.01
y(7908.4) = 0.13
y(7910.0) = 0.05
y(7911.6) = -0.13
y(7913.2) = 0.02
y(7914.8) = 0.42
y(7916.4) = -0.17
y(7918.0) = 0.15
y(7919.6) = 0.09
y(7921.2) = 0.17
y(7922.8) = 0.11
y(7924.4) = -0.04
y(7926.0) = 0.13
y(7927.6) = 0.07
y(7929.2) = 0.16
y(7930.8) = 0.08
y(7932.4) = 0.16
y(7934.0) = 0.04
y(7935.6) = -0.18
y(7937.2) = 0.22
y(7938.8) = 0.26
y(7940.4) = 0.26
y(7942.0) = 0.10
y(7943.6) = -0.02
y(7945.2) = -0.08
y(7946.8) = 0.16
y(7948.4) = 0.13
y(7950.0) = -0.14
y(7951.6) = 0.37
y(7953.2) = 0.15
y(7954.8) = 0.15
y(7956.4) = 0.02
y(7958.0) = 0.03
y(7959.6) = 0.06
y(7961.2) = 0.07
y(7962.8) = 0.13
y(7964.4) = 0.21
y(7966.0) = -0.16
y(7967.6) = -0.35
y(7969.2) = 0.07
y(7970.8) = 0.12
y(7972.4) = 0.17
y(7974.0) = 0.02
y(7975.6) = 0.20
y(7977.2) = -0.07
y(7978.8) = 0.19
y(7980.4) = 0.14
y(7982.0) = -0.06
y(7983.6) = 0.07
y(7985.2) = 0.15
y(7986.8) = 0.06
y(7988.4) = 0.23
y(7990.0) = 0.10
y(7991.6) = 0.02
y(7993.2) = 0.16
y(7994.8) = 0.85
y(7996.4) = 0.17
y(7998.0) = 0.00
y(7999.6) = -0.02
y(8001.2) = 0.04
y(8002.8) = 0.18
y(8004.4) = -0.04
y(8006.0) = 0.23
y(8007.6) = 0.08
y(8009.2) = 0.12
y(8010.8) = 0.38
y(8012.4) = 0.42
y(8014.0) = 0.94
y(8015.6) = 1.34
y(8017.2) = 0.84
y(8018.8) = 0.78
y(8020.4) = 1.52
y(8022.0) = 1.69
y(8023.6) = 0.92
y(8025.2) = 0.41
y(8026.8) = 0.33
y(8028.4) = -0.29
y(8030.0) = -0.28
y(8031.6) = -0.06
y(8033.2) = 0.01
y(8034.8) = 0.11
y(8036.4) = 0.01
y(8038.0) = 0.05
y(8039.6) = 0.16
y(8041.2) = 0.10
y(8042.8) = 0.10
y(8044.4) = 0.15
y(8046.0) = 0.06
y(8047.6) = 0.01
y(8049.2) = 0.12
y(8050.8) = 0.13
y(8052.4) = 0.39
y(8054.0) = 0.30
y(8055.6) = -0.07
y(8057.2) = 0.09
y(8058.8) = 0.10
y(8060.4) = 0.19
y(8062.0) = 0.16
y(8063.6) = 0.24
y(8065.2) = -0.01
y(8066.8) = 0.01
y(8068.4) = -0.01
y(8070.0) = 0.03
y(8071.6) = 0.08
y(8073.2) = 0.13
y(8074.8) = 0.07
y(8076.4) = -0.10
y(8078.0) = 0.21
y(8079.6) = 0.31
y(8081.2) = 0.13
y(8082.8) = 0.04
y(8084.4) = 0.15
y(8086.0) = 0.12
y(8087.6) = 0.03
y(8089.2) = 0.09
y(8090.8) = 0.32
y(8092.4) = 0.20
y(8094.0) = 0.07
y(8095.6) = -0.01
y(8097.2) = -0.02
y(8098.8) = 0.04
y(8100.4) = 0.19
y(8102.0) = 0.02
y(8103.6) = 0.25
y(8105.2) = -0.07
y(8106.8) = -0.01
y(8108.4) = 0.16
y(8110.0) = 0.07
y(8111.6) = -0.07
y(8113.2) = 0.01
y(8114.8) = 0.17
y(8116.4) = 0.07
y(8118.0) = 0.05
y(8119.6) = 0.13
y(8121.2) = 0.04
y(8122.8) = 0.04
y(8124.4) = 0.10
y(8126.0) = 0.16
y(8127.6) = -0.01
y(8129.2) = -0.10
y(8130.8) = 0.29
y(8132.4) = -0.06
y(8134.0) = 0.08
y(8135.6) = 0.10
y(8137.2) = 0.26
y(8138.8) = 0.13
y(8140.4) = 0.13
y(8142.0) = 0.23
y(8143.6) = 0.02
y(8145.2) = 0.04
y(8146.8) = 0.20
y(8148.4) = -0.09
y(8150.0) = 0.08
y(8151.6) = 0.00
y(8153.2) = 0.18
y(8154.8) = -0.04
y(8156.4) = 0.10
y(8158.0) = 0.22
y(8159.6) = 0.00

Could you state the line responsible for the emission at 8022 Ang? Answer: [O II] 3727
